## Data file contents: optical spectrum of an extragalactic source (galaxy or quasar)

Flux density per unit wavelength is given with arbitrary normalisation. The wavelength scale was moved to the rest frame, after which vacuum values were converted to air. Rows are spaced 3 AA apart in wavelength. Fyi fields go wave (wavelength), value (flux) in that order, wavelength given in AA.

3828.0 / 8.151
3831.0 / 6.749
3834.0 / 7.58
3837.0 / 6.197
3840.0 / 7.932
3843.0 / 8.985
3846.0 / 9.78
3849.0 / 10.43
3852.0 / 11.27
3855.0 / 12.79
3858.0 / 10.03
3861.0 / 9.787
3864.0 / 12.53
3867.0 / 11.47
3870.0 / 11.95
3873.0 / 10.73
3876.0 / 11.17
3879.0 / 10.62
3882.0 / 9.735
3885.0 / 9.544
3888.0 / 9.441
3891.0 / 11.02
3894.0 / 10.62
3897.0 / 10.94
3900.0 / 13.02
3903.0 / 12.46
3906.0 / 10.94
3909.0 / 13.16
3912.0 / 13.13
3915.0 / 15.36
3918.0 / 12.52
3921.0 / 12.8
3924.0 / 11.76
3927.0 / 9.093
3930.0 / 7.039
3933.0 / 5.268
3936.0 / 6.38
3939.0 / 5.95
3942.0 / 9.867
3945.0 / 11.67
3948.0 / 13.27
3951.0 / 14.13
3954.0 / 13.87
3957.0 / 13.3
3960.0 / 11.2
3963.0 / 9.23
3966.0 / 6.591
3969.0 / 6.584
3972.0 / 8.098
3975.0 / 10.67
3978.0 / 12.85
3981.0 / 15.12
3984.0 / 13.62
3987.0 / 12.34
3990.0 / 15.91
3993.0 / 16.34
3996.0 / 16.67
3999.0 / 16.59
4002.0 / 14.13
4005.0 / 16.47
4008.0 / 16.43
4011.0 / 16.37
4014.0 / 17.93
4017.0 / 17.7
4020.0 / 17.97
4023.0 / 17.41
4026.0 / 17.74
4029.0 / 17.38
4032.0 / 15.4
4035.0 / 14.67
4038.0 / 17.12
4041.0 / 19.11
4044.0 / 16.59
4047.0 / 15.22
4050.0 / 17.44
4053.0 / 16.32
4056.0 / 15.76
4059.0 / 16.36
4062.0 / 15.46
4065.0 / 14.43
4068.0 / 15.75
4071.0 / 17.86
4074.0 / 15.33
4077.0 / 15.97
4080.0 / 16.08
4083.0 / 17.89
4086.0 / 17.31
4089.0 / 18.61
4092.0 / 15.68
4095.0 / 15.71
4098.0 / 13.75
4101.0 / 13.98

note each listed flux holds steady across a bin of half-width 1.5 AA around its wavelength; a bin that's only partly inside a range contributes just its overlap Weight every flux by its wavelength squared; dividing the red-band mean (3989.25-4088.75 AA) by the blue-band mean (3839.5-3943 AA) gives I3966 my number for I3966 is 1.7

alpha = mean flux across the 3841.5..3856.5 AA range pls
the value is 10.7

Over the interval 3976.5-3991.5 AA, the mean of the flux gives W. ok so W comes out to 14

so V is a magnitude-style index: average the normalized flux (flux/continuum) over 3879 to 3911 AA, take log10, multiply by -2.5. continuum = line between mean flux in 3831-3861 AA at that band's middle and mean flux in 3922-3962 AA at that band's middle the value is -0.14 mag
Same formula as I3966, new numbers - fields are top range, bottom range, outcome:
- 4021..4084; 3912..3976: 1.69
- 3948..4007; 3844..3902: 1.25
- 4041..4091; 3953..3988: 1.56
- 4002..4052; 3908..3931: 1.49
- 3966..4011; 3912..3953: 1.33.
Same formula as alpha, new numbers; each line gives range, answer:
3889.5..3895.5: 10.8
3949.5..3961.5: 13.1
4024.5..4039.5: 16.5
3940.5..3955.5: 12.6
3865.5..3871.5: 11.7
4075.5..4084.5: 16.6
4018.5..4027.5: 17.7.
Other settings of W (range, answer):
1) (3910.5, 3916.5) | 14.2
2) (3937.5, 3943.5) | 7.91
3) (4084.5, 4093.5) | 17.2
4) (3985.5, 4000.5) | 15.6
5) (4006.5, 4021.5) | 17.3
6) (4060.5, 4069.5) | 15.2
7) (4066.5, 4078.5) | 16.2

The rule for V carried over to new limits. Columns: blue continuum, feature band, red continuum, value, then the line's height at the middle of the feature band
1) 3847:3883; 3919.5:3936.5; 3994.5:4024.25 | 0.455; 13.5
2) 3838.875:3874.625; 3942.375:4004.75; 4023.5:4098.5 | 0.110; 14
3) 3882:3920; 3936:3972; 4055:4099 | 0.266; 13.1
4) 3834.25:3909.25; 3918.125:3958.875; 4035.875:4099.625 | 0.203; 12.5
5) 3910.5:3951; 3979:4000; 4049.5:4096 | -0.173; 12.9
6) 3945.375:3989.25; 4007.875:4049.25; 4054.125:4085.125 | -0.188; 14.3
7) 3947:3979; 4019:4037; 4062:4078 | -0.206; 13.9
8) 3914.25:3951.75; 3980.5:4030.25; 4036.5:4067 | -0.164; 14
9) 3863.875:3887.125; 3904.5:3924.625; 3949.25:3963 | -0.098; 11.7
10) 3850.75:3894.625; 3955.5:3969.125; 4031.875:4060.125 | 0.380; 13.7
